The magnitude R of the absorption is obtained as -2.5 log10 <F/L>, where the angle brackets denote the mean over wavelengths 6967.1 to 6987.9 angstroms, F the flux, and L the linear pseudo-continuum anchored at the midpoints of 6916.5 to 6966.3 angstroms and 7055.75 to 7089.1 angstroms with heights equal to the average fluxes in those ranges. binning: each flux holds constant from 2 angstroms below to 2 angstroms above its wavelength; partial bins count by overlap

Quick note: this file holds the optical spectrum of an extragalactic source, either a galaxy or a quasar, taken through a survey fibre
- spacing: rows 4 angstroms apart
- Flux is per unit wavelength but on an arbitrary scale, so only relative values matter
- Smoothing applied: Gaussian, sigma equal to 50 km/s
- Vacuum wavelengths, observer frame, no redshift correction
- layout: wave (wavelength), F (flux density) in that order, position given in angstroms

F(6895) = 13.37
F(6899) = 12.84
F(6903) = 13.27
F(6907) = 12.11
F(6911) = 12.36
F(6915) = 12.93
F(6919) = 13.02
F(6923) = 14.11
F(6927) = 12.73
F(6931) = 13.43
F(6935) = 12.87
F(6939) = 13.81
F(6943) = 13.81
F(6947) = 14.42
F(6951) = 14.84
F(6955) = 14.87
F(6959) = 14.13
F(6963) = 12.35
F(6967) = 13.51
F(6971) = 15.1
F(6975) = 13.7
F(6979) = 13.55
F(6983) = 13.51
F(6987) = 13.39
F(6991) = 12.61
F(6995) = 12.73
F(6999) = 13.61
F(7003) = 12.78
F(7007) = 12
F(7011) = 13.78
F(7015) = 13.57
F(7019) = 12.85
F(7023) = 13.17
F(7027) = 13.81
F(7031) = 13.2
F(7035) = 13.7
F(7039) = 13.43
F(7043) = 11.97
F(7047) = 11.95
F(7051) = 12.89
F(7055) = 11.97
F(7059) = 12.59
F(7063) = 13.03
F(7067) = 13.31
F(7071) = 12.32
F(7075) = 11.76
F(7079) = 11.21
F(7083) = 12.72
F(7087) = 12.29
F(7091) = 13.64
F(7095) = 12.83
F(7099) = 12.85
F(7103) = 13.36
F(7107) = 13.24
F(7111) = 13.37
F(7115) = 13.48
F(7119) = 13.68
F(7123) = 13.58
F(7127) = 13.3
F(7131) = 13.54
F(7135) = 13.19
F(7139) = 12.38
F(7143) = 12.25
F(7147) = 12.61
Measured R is -0.04 mag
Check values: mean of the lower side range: 13.7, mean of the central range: 13.8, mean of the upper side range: 12.4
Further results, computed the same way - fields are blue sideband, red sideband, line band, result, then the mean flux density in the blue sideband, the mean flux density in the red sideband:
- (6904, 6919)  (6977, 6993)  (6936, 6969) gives -0.08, 12.6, 13.3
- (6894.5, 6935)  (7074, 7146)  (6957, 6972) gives -0.06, 13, 12.9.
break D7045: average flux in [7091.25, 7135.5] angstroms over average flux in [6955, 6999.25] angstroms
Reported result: 0.99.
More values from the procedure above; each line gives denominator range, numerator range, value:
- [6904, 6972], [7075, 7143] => 0.96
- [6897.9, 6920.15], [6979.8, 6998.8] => 1.03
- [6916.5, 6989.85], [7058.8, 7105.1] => 0.92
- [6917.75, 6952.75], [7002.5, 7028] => 0.96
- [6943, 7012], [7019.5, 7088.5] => 0.93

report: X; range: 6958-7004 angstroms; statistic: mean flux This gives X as 13.4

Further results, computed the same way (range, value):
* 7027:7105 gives 12.7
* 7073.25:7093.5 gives 12.3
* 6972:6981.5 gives 13.8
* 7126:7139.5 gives 13.2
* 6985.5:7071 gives 13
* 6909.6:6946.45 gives 13.3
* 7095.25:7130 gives 13.3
